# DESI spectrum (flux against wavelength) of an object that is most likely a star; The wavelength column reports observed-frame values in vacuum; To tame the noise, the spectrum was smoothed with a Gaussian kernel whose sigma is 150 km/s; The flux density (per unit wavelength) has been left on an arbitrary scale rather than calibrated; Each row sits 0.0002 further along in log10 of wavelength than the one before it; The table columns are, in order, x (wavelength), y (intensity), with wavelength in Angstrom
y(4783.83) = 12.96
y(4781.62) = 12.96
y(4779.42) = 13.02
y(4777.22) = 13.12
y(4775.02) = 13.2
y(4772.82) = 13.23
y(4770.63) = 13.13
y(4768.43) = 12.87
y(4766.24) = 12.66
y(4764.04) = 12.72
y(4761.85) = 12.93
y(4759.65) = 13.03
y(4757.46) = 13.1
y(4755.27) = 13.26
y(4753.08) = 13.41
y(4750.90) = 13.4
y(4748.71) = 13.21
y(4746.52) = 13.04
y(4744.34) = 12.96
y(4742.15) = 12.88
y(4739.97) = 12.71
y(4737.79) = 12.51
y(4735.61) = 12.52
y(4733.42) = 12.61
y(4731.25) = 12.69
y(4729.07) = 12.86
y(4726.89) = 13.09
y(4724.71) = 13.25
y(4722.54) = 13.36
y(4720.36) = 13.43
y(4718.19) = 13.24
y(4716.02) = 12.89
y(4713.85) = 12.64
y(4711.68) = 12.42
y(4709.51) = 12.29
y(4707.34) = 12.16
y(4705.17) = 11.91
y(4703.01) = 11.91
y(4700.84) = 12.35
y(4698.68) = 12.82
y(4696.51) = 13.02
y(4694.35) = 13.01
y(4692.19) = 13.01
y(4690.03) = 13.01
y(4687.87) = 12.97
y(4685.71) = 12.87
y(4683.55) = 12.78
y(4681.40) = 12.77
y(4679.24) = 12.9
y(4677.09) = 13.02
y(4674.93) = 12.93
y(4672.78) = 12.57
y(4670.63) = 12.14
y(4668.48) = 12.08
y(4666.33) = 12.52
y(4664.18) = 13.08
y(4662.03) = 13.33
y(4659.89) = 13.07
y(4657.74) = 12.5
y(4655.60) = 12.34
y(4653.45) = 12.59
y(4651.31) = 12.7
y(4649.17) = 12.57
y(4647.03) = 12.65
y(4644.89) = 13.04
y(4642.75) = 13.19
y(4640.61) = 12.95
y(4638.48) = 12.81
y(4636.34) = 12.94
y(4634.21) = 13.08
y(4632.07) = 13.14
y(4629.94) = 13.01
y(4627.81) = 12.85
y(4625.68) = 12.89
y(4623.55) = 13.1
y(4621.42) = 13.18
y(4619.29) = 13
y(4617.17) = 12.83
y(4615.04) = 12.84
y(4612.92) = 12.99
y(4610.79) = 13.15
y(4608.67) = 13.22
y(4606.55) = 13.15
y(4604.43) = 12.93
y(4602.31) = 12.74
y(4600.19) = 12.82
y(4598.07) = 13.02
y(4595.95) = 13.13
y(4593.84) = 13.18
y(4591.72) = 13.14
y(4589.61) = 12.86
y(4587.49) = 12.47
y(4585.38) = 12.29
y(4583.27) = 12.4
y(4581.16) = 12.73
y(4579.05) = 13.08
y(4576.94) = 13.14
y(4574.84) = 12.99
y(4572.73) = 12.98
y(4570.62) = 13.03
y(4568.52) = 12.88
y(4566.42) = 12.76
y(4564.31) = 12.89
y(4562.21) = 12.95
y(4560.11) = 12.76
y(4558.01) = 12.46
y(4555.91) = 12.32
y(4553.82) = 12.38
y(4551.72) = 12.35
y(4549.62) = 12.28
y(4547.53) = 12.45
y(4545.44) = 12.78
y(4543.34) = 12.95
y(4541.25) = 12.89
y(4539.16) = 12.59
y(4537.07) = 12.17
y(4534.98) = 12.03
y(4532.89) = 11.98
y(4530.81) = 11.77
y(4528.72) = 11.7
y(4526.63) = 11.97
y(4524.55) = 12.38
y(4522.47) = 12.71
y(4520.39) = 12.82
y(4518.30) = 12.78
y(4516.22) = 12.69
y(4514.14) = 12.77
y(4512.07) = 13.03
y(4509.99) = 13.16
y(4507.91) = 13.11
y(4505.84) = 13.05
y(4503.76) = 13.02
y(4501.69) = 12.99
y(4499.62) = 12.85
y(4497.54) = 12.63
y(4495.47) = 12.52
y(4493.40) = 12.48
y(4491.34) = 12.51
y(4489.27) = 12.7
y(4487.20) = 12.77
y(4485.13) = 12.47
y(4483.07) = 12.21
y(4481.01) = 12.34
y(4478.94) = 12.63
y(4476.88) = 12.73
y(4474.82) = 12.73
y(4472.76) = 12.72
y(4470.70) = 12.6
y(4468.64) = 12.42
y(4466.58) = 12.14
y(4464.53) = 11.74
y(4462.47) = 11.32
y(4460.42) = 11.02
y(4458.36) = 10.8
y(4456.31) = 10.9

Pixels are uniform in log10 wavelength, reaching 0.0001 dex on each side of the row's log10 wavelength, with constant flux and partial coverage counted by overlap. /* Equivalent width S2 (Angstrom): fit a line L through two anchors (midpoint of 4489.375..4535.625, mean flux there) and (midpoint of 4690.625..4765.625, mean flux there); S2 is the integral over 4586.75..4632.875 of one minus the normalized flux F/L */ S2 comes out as -1.01 Angstrom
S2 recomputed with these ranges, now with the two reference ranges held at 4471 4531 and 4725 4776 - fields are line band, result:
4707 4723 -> 0.1 Angstrom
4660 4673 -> 0.2 Angstrom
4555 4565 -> 0.0 Angstrom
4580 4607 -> -0.1 Angstrom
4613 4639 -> -0.4 Angstrom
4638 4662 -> 0.1 Angstrom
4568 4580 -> -0.3 Angstrom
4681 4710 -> 0.6 Angstrom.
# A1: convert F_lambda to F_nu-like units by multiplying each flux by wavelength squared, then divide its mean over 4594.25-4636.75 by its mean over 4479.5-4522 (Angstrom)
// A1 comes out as 1.1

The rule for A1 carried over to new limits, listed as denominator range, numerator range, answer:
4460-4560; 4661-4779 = 1.13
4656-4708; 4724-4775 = 1.05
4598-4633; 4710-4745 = 1.04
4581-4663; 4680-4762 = 1.04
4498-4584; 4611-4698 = 1.07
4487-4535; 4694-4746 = 1.11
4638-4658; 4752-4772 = 1.07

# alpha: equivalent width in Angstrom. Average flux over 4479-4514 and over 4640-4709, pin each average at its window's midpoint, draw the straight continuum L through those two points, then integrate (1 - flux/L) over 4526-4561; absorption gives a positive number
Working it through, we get 1.1 Angstrom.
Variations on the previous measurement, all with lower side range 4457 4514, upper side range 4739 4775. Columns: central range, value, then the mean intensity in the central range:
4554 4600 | -0.6 Angstrom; 12.8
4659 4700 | 0.1 Angstrom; 12.8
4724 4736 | 0.1 Angstrom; 12.8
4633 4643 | -0.1 Angstrom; 13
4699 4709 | 0.6 Angstrom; 12.2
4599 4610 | -0.2 Angstrom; 13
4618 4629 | -0.2 Angstrom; 13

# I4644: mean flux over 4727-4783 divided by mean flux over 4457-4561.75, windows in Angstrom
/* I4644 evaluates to 1.04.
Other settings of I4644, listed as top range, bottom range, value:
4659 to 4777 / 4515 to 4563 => 1.03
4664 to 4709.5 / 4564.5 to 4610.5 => 0.98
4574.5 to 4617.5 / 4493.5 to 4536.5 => 1.03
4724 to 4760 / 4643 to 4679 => 1.02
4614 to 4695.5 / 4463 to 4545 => 1.02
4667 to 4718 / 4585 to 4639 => 0.98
